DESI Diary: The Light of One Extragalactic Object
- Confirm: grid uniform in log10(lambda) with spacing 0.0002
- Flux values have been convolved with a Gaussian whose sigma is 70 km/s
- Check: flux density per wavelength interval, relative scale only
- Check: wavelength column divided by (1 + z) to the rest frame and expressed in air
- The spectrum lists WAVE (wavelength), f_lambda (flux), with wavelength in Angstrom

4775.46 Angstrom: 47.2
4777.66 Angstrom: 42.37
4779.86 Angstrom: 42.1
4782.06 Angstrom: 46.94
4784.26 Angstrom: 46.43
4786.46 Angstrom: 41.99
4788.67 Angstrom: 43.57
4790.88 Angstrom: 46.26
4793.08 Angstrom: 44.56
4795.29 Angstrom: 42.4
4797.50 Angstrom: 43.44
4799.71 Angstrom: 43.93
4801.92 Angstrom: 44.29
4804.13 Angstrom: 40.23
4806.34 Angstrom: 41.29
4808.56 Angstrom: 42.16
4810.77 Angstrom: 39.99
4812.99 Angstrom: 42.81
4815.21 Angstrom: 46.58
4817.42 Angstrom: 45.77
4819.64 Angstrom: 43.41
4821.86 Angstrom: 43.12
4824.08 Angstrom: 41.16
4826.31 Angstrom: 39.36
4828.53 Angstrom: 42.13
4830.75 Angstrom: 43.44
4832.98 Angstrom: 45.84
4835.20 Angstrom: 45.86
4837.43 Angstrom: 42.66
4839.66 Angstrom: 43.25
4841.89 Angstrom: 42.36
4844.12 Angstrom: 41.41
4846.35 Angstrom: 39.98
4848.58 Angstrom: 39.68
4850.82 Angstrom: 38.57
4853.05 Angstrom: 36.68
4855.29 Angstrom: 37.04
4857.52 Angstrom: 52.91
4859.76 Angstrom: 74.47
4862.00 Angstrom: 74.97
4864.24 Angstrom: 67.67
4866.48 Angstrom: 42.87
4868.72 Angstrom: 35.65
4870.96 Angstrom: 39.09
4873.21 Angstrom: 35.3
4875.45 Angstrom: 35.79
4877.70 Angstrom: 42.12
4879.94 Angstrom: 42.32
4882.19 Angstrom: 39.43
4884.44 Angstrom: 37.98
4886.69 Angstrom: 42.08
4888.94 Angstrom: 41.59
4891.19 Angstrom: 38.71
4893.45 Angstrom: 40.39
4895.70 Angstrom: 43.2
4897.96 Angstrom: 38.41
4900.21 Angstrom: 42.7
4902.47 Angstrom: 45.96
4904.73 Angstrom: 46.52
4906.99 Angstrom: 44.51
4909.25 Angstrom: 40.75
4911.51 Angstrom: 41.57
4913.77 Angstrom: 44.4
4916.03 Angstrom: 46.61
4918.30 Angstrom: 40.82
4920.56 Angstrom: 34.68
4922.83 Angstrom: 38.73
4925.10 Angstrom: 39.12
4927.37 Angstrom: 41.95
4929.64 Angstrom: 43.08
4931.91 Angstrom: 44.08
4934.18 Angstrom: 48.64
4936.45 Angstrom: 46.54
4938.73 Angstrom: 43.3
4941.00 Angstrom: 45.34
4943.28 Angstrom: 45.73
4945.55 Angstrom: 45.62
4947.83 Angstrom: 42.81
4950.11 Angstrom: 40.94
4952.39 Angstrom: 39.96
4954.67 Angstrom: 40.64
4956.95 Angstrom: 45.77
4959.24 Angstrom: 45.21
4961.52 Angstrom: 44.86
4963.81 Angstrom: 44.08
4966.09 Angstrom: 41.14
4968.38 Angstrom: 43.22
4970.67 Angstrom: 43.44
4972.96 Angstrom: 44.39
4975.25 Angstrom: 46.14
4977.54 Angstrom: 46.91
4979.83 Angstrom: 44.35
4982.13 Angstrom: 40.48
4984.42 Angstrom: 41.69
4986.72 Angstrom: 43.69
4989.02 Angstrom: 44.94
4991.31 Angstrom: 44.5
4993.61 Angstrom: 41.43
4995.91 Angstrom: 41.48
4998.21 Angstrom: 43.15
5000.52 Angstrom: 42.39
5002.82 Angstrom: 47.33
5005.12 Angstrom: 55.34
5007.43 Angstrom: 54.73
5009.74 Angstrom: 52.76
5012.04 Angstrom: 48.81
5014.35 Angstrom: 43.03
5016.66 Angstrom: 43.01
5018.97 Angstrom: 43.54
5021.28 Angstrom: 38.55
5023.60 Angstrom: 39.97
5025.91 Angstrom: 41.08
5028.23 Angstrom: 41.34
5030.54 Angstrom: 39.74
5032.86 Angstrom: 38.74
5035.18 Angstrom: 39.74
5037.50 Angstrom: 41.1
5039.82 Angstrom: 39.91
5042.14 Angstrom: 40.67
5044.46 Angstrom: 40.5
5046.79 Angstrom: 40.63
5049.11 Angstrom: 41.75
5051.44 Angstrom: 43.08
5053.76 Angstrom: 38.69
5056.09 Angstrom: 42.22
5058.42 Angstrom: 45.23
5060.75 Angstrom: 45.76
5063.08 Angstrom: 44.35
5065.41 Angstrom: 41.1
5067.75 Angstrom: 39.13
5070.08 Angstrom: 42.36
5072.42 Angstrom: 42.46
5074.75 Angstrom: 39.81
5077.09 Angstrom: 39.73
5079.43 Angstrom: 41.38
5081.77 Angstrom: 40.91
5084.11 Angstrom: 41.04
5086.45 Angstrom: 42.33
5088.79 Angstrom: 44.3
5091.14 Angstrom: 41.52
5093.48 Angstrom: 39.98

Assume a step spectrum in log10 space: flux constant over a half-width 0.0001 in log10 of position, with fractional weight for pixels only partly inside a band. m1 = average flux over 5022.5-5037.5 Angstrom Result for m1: 40.2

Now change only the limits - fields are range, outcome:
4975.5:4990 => 43.8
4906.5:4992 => 43.3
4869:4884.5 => 38.7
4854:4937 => 44.1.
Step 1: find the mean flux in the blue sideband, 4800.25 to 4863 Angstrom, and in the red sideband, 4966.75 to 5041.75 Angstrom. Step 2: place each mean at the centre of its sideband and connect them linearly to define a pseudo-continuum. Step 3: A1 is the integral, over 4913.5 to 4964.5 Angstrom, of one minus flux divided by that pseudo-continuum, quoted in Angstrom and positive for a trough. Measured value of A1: 1.1 Angstrom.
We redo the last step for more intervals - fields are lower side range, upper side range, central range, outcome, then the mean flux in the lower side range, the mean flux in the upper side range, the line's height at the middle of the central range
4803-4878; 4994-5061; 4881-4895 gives 1.24 Angstrom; 44.3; 43.2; 44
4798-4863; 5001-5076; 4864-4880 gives 1.11 Angstrom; 44.6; 43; 44.3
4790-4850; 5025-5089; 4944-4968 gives -0.67 Angstrom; 42.8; 41.4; 42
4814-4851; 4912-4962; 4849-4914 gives -1.99 Angstrom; 42.7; 43.1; 42.9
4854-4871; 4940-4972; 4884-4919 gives 5.01 Angstrom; 53.8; 43.5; 49.5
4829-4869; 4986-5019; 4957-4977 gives 0.92 Angstrom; 47.1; 46.1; 46.4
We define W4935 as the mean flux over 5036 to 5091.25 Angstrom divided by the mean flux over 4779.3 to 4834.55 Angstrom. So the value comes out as 0.96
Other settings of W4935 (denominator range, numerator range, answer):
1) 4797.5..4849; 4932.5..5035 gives 1.03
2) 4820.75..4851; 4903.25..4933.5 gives 1.00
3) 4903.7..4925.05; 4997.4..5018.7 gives 1.14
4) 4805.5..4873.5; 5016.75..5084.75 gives 0.92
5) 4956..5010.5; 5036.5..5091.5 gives 0.92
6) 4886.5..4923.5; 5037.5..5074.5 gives 1.00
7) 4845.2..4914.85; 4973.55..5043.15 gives 0.99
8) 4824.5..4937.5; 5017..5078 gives 0.95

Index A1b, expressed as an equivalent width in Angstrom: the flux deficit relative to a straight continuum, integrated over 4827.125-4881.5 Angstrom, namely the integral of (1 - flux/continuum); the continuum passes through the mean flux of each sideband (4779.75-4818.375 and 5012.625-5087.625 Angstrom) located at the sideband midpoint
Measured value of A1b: -2.4 Angstrom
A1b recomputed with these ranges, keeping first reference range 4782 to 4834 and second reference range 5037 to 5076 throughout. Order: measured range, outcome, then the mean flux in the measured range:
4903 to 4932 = 0.4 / 42.1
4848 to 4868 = -4.0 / 51.7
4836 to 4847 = 0.2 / 42.1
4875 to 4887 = 0.8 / 40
